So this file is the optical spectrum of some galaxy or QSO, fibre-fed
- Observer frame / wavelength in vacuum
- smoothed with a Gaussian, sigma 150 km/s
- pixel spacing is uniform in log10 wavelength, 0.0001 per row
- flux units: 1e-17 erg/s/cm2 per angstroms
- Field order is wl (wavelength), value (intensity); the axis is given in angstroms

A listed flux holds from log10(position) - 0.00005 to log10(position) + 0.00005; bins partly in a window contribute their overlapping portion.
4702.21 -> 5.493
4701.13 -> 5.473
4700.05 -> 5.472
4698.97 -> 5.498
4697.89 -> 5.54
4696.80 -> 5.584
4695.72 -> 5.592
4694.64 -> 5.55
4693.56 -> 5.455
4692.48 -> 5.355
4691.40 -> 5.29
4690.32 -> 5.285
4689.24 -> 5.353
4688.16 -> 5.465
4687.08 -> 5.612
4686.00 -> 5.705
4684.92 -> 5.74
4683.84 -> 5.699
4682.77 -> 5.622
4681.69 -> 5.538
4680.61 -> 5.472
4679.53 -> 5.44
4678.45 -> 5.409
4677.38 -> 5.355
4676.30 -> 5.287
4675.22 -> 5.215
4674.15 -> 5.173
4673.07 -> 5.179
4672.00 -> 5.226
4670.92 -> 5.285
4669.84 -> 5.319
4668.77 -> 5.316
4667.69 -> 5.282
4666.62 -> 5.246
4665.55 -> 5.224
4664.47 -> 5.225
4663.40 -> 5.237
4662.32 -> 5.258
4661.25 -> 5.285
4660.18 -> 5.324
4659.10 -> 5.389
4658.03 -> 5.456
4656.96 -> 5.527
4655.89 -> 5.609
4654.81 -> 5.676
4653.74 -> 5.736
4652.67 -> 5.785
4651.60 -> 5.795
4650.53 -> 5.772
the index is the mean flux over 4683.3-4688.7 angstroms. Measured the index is 5.65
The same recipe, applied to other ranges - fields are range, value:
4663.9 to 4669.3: 5.26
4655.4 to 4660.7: 5.46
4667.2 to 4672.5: 5.28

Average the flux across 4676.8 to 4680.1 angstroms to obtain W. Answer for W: 5.4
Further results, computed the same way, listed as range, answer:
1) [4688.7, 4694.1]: 5.35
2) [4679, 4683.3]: 5.51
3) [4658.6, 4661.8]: 5.33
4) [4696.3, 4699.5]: 5.53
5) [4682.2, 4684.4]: 5.67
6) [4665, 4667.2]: 5.24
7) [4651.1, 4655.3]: 5.75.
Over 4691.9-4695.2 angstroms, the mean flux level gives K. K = 5.46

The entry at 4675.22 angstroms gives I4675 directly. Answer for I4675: 5.215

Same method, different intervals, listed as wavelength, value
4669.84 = 5.319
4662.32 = 5.258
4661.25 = 5.285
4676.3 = 5.287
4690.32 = 5.285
